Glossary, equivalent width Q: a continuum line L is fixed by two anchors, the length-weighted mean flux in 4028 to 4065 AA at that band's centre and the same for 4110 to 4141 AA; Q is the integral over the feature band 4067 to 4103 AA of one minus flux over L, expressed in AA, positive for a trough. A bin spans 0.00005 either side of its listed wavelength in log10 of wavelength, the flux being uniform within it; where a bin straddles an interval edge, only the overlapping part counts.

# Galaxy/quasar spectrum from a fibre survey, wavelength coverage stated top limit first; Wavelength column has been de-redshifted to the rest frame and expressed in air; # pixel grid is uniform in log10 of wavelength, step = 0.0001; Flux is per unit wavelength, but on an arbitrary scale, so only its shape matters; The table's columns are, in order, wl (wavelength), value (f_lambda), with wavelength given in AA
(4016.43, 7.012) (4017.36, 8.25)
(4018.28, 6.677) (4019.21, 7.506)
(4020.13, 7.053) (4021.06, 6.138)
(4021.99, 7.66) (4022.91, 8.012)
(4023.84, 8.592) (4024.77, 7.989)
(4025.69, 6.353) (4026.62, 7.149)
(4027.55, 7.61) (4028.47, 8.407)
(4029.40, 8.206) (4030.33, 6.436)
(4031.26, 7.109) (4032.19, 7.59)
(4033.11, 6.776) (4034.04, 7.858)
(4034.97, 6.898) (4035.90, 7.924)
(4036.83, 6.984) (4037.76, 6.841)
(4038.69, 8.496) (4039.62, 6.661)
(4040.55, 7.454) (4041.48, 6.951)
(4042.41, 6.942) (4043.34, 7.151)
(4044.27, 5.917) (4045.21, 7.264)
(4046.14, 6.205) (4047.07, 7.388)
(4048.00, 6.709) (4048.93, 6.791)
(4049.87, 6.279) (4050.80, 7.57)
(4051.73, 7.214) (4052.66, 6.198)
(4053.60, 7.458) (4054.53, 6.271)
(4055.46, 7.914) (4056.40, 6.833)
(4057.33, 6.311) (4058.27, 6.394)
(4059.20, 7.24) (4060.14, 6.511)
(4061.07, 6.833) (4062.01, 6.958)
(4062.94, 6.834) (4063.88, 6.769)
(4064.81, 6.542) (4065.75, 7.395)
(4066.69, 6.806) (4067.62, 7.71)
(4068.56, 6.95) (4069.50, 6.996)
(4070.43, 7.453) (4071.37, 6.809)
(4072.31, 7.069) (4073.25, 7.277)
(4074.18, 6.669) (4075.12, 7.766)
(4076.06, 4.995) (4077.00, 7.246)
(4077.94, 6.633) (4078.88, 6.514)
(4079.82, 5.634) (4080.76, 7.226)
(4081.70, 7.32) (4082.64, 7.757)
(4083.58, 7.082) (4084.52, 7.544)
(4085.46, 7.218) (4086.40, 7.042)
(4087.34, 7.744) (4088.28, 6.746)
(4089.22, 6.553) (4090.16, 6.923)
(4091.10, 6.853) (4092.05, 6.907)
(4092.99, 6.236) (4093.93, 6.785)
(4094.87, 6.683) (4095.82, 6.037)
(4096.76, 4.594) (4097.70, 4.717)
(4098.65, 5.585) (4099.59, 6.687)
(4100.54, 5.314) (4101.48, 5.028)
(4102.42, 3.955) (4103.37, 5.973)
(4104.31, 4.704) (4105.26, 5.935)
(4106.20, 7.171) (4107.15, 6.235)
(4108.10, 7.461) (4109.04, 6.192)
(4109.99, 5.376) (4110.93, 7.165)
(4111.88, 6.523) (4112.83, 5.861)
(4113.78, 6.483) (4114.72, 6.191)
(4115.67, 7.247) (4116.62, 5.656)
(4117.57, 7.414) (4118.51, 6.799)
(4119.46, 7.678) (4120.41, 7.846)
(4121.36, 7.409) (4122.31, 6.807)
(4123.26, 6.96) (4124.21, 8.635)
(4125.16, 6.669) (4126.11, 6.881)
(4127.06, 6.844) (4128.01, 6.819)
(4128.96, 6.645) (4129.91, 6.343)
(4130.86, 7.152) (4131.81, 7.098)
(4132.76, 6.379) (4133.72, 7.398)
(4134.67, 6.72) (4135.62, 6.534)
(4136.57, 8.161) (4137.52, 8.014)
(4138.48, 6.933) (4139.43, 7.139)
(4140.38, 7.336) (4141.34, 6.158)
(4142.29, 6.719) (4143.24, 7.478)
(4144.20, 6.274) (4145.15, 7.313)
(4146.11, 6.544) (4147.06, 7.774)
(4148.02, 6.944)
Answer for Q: 2.1 AA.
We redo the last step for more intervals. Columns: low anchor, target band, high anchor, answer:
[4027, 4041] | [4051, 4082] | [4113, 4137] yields 1.6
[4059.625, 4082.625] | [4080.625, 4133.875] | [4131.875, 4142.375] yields 2.9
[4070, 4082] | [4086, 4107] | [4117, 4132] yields 2.5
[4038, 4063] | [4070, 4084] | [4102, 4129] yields -0.2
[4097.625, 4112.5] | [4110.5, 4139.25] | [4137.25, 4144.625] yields -2.1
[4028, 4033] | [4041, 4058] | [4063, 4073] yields 1.0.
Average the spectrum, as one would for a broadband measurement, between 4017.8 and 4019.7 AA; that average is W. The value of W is 7.13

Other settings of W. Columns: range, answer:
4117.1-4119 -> 7.13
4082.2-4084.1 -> 7.42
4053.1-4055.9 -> 7.2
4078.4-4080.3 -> 6.08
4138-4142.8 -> 6.87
